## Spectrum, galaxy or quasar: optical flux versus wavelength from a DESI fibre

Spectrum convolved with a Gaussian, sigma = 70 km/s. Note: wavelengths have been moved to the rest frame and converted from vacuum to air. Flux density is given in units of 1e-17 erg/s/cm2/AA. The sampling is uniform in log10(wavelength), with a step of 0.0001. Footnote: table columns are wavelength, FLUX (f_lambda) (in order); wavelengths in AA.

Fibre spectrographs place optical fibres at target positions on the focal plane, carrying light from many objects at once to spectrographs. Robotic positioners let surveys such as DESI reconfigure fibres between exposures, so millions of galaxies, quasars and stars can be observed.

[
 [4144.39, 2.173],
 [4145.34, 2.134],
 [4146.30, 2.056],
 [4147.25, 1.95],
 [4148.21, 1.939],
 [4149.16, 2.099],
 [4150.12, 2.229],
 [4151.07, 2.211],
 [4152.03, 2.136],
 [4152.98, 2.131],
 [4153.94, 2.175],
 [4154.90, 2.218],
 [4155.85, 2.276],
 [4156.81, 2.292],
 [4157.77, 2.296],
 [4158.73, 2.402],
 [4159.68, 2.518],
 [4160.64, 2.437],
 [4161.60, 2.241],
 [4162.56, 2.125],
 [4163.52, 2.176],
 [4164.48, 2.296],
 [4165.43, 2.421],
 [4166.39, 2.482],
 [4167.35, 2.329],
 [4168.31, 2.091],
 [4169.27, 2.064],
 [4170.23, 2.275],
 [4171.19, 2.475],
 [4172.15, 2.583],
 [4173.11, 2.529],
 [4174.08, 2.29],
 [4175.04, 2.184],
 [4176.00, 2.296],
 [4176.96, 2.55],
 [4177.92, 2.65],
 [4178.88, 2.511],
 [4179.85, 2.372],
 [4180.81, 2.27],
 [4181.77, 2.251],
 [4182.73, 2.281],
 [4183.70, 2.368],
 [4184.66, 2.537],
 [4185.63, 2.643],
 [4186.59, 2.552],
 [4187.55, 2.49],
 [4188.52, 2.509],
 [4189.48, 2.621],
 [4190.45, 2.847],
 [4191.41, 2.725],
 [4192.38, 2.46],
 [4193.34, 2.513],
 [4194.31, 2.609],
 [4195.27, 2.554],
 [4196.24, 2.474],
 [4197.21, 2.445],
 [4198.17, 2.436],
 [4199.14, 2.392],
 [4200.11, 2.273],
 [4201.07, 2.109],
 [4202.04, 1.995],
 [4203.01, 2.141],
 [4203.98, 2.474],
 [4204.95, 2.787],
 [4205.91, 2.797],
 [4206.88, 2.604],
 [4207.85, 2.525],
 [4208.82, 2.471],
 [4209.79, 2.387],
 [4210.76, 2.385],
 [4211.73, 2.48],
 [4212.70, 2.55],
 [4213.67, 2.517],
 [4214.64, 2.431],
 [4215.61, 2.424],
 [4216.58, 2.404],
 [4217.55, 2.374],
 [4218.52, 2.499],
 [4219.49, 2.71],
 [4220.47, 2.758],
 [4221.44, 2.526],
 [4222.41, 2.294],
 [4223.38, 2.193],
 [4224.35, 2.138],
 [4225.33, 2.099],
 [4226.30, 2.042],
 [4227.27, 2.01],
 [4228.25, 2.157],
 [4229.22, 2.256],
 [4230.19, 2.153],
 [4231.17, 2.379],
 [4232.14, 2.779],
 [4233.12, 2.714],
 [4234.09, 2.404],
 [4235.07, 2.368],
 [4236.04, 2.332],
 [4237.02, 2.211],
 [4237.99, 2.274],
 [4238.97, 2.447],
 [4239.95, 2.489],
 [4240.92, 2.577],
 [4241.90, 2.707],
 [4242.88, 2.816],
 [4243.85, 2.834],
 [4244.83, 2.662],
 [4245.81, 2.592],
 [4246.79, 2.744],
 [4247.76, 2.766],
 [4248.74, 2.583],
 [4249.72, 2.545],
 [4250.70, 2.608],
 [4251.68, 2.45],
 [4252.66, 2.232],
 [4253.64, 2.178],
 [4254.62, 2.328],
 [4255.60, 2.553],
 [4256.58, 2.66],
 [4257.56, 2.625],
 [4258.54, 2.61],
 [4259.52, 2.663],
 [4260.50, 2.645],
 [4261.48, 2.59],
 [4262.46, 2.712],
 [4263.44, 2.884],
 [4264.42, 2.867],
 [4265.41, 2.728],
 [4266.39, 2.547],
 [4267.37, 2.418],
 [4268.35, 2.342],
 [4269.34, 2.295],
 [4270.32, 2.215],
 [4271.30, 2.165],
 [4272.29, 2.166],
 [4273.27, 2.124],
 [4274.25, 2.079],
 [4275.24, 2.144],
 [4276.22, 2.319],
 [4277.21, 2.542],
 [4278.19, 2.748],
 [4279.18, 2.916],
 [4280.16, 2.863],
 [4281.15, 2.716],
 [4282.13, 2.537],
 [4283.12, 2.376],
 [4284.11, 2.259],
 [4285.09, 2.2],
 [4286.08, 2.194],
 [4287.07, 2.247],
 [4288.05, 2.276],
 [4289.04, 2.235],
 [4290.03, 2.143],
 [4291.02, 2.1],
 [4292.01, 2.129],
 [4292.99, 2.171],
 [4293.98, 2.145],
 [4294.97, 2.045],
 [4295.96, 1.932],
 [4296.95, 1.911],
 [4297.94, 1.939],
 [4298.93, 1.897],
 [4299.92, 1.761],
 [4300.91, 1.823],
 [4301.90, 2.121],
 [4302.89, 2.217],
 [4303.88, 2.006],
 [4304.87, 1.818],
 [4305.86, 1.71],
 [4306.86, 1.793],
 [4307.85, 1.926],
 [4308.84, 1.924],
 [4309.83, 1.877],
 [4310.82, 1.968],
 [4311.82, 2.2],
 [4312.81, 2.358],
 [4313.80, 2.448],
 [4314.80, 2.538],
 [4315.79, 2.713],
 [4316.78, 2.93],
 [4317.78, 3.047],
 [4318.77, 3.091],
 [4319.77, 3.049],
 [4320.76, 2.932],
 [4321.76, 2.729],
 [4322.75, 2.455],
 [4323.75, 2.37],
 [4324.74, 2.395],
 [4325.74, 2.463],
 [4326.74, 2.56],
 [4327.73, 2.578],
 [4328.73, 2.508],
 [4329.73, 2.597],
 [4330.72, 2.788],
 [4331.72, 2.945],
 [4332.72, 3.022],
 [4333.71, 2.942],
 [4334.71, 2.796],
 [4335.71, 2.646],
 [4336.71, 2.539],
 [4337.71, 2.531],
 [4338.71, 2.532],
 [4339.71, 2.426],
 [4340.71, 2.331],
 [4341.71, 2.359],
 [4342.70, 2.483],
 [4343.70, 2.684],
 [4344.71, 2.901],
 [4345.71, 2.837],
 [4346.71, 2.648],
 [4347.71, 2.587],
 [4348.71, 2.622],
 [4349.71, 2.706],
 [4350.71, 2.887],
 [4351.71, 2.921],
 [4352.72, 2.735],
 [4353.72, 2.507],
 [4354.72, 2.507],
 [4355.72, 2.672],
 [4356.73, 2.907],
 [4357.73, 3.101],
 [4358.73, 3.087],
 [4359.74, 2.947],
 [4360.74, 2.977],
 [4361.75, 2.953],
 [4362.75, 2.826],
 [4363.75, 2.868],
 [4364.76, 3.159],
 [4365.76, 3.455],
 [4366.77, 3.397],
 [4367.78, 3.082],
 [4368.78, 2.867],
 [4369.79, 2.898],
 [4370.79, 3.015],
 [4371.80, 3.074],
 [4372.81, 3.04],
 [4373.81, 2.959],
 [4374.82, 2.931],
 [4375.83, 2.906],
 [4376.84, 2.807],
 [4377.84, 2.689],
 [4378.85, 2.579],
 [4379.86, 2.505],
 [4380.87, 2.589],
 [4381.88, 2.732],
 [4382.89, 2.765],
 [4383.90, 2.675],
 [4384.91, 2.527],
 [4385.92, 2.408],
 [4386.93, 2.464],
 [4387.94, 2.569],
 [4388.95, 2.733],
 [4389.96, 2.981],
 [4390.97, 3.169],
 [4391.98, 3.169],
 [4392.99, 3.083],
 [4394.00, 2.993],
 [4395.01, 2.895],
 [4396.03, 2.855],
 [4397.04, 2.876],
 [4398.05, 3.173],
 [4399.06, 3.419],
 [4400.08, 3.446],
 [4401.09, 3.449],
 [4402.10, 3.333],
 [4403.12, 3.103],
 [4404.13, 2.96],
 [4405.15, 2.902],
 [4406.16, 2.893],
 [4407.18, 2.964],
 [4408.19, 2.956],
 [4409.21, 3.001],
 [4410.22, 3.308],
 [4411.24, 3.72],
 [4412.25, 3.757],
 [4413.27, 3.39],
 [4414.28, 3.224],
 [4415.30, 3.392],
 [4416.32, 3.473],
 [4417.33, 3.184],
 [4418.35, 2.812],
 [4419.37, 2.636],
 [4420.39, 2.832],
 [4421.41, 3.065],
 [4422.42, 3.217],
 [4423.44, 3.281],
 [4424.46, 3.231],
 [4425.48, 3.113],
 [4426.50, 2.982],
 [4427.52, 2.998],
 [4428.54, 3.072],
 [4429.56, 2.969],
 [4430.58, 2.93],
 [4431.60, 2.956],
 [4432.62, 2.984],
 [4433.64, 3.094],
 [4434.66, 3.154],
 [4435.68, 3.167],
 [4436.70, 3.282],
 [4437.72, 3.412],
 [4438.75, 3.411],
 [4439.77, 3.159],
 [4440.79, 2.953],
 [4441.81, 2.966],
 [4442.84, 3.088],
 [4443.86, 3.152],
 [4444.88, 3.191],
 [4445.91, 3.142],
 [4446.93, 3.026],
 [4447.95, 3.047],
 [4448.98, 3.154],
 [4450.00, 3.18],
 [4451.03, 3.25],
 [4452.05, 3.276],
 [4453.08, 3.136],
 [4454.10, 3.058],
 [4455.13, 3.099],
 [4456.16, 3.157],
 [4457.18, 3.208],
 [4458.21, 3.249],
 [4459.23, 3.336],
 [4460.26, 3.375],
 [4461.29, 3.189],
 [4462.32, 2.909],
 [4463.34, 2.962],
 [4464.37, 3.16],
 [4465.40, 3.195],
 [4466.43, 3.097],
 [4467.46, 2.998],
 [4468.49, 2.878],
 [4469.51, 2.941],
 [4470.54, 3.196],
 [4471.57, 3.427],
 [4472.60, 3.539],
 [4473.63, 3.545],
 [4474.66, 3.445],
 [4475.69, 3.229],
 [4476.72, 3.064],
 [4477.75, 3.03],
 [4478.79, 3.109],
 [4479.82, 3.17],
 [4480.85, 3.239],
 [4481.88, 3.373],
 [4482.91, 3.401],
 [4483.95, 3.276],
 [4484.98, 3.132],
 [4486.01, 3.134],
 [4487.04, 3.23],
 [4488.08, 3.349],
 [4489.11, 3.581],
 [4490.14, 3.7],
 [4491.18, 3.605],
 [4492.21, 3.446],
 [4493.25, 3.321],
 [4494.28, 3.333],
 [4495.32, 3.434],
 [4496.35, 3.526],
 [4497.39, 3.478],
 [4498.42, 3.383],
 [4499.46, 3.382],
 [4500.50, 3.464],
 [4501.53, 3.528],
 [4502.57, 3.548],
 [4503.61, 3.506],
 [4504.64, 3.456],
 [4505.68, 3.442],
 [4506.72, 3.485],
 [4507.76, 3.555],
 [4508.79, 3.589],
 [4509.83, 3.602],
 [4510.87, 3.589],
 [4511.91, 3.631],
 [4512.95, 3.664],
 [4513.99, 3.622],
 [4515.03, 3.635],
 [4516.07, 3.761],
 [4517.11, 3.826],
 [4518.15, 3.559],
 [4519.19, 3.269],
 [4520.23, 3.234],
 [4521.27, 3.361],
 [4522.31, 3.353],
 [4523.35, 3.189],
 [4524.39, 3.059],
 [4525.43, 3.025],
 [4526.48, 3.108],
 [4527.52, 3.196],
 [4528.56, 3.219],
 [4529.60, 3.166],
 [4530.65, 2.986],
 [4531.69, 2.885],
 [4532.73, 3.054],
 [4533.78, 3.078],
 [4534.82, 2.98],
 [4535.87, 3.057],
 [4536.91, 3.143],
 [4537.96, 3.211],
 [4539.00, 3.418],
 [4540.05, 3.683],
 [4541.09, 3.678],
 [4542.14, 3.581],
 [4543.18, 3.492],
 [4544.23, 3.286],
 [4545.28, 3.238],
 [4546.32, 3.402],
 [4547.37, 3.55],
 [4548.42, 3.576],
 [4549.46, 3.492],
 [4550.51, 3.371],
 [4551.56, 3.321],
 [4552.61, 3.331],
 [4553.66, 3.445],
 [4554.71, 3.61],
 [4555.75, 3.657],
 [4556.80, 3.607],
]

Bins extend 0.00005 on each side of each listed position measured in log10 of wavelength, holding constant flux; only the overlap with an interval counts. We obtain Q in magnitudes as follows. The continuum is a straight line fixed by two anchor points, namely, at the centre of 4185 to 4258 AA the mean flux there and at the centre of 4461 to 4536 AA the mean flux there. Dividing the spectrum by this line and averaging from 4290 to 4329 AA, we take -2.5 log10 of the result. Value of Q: 0.21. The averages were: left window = 2.47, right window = 3.32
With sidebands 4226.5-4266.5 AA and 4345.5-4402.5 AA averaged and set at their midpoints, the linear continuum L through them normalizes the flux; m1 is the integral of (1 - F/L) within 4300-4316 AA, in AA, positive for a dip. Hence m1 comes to 3.8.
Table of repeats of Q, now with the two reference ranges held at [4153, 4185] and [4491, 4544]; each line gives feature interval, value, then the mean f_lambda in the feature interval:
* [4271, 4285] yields 0.10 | 2.42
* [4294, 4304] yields 0.35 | 1.97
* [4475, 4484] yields 0.02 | 3.21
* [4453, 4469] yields 0.03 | 3.13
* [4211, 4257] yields 0.04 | 2.45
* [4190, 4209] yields -0.02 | 2.48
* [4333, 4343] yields 0.11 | 2.57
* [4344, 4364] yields 0.03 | 2.81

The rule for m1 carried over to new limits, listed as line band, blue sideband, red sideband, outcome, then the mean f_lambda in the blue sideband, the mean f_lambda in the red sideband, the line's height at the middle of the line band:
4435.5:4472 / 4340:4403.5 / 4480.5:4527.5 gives 0.7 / 2.87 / 3.43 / 3.22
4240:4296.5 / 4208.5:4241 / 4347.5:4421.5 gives 1.9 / 2.39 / 2.96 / 2.54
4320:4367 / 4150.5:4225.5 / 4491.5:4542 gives 2.1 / 2.4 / 3.38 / 2.87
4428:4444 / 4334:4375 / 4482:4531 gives 0.1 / 2.81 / 3.41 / 3.14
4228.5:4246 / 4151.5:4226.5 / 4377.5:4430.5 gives 0.3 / 2.4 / 3.01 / 2.54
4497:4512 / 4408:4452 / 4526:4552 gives -1.2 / 3.15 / 3.29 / 3.24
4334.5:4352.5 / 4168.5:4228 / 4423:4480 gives 1.3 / 2.43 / 3.15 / 2.84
